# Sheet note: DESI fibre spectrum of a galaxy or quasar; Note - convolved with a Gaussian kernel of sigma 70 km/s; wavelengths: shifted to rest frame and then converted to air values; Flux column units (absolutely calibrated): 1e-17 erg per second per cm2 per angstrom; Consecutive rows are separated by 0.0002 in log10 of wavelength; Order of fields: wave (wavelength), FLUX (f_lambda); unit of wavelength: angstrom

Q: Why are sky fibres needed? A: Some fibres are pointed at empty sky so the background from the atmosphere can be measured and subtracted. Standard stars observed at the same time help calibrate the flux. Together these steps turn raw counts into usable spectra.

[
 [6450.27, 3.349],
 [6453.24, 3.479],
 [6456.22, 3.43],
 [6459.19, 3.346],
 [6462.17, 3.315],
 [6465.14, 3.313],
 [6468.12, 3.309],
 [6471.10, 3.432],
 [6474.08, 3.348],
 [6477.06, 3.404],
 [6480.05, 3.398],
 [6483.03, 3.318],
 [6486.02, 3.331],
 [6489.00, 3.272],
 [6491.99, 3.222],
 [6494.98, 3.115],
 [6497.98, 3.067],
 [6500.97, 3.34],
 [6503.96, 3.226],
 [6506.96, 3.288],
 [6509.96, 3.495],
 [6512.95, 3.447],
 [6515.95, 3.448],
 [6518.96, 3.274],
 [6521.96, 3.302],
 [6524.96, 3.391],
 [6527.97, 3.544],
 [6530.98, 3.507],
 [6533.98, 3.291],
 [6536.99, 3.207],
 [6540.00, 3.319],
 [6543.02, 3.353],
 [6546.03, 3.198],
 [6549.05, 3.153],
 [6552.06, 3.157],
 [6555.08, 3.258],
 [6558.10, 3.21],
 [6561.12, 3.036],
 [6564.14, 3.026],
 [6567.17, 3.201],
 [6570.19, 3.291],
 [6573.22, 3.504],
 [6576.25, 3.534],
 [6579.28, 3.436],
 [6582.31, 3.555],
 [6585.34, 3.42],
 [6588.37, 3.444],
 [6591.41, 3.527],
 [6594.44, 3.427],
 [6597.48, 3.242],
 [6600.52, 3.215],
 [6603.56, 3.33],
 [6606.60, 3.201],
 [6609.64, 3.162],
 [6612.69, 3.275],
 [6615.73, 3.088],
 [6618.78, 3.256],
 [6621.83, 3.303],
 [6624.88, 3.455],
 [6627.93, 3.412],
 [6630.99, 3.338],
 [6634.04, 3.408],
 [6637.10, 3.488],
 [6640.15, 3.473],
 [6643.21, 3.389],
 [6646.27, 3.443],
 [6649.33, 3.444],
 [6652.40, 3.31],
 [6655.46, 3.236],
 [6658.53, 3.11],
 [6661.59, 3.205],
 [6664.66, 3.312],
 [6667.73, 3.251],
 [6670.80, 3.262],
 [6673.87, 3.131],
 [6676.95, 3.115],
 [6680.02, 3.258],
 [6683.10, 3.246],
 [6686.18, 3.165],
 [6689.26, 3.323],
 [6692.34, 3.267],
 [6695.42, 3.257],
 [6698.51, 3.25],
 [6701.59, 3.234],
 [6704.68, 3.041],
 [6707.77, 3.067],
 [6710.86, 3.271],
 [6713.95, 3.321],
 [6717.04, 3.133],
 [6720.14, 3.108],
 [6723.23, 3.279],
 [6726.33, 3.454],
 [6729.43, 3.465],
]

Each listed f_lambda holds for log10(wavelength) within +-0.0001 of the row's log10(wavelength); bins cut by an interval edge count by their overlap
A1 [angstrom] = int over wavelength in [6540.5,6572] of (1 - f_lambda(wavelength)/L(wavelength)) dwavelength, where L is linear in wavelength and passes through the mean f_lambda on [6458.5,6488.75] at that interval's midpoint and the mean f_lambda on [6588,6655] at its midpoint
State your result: 1.4 angstrom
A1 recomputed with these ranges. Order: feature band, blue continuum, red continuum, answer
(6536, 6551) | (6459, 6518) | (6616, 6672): 0.4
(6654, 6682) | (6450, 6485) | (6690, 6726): 0.3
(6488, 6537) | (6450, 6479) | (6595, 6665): 0.5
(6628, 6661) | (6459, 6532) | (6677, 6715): -1.1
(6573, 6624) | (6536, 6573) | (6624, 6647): -0.3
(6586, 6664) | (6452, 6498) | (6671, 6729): -1.7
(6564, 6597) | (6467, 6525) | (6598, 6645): -0.9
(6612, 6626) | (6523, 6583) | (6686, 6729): 0.0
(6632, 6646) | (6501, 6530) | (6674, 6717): -0.7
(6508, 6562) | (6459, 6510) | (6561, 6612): 0.1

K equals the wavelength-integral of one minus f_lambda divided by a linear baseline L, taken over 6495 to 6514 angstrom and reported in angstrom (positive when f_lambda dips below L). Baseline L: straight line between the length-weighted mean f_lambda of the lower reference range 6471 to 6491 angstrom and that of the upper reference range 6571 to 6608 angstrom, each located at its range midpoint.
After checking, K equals 0.4 angstrom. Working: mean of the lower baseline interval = 3.35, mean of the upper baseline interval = 3.4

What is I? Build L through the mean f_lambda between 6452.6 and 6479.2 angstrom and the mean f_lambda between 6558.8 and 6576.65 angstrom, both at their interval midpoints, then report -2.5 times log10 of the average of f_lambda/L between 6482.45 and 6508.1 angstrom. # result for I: 0.032 mag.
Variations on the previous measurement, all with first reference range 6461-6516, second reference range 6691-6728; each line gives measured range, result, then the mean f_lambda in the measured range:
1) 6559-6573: 0.04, 3.17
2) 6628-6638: -0.05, 3.4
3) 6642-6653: -0.05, 3.4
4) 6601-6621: 0.01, 3.22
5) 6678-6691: 0.00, 3.24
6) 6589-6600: -0.04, 3.38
